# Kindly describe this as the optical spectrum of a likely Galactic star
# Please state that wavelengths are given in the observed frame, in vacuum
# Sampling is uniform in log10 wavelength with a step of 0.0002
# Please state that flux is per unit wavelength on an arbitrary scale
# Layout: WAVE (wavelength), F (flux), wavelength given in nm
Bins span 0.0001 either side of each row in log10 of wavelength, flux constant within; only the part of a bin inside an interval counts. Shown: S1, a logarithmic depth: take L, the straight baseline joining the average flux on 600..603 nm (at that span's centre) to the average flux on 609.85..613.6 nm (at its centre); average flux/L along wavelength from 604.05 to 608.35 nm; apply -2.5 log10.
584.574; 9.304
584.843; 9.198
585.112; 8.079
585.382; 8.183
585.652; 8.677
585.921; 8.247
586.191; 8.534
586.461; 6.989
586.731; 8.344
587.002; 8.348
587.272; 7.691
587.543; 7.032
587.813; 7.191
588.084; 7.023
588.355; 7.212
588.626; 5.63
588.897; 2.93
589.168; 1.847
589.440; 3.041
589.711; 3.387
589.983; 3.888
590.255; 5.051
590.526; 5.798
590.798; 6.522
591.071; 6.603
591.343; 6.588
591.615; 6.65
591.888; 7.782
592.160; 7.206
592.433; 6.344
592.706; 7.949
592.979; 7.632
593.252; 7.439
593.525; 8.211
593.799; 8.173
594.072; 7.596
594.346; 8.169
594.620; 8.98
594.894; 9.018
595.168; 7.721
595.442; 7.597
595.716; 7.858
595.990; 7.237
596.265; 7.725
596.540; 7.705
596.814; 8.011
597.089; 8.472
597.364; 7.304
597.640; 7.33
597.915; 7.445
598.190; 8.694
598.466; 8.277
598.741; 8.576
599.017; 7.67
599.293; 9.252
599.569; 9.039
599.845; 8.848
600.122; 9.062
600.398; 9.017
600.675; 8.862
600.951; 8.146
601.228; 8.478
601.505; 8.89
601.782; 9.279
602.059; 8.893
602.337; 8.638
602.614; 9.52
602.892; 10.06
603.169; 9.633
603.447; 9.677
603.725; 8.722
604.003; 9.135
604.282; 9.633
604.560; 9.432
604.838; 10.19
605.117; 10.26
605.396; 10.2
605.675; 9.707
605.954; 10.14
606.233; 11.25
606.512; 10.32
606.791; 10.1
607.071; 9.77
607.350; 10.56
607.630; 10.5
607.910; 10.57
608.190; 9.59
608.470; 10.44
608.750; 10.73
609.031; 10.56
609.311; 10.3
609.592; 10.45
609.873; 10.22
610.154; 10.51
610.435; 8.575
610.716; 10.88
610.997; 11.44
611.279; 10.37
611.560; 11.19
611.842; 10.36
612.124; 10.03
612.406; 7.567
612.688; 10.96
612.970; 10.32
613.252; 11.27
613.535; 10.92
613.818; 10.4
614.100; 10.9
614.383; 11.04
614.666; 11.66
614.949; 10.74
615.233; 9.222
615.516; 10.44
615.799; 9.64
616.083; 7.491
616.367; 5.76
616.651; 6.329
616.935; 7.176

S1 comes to -0.059 mag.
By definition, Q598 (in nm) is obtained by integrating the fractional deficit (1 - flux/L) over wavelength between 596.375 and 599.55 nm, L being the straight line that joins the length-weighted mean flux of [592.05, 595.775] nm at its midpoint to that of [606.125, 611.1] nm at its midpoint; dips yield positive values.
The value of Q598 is 0.17 nm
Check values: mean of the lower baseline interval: 7.85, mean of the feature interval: 8.1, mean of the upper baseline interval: 10.4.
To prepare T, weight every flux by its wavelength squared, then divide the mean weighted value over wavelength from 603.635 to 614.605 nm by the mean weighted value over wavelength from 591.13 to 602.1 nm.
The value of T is 1.3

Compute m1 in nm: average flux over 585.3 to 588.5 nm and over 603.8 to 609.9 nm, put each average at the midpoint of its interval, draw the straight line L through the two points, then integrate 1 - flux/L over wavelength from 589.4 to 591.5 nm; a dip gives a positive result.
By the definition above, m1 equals 0.77 nm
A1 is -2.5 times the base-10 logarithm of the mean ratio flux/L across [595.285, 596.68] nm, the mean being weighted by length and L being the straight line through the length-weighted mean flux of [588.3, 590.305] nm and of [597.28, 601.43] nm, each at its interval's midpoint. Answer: -0.11 mag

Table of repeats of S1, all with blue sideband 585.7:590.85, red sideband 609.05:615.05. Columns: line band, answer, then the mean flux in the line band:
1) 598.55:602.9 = -0.06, 8.85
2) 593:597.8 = -0.07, 7.9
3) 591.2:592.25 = -0.05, 7.05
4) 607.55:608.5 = -0.06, 10.2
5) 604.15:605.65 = -0.09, 9.93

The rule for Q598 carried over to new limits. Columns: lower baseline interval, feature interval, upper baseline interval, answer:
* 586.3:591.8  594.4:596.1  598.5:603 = -0.14 nm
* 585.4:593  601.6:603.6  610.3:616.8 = -0.25 nm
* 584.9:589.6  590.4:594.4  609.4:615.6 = 0.16 nm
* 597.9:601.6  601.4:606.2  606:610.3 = -0.05 nm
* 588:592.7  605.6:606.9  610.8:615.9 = -0.20 nm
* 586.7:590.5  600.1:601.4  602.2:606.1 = 0.01 nm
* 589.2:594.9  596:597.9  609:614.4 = -0.03 nm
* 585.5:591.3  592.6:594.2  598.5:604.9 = -0.12 nm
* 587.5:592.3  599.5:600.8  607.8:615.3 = -0.18 nm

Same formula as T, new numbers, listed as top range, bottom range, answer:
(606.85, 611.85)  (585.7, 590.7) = 1.84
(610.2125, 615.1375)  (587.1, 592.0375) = 1.99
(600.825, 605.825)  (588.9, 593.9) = 1.62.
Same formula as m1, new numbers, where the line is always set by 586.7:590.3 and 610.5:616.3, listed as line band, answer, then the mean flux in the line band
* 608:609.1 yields -0.116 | 10.3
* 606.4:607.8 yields -0.184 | 10.3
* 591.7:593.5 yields -0.313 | 7.42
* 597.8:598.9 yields -0.125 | 8.26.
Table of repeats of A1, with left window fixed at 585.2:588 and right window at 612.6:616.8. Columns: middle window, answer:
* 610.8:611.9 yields -0.14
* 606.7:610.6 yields -0.09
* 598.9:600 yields 0.01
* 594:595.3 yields 0.01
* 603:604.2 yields -0.03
